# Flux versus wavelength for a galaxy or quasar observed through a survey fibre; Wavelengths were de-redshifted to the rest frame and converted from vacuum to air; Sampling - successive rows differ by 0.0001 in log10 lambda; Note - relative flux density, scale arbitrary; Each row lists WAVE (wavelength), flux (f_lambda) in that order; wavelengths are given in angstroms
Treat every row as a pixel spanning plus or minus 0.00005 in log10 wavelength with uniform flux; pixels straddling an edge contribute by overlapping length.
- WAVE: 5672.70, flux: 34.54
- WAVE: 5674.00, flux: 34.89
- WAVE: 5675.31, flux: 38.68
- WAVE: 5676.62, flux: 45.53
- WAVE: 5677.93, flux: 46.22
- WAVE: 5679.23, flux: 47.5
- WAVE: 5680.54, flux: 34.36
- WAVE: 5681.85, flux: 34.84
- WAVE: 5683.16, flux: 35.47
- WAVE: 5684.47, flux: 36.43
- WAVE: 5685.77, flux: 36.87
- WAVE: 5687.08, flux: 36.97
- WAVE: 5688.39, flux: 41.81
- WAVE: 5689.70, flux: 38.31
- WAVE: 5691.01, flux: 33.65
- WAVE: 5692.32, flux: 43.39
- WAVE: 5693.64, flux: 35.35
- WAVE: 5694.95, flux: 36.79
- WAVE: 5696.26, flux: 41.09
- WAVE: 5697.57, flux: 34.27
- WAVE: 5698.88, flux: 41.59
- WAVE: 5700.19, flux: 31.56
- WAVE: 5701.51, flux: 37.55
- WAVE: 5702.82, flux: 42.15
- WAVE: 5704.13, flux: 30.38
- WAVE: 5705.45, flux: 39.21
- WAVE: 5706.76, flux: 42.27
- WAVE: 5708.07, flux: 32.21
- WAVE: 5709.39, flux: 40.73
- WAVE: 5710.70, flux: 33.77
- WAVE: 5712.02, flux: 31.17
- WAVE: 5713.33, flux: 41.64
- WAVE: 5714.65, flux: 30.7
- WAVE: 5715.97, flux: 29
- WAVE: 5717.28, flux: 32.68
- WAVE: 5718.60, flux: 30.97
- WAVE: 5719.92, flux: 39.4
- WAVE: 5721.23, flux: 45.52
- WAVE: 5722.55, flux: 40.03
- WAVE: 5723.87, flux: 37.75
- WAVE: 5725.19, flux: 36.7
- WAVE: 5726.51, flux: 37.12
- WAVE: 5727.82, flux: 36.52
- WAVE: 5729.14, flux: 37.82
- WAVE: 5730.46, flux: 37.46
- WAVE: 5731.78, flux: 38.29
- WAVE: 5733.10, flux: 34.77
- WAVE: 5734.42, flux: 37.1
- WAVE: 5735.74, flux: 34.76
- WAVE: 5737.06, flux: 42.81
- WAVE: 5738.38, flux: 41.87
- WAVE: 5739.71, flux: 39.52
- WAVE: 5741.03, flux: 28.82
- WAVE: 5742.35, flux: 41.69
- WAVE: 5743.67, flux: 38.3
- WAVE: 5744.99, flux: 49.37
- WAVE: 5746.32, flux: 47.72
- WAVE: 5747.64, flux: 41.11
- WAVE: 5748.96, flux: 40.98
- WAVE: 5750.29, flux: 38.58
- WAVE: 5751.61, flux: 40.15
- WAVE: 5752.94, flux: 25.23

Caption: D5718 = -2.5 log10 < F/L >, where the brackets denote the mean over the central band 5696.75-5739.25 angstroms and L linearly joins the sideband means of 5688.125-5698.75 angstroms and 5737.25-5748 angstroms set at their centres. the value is 0.08 mag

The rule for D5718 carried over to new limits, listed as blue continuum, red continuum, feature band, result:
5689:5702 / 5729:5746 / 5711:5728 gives 0.064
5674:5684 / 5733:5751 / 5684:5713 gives 0.076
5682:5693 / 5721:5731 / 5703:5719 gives 0.097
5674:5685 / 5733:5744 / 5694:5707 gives 0.042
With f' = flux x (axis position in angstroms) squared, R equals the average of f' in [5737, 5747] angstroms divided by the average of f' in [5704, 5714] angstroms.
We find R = 1.1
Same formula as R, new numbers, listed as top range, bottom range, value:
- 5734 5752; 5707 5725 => 1.13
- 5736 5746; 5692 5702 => 1.09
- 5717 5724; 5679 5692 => 1.03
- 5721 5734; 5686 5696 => 1.01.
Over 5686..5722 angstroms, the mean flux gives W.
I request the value 36.8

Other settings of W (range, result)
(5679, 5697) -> 37.8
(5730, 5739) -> 38.2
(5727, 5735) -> 37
